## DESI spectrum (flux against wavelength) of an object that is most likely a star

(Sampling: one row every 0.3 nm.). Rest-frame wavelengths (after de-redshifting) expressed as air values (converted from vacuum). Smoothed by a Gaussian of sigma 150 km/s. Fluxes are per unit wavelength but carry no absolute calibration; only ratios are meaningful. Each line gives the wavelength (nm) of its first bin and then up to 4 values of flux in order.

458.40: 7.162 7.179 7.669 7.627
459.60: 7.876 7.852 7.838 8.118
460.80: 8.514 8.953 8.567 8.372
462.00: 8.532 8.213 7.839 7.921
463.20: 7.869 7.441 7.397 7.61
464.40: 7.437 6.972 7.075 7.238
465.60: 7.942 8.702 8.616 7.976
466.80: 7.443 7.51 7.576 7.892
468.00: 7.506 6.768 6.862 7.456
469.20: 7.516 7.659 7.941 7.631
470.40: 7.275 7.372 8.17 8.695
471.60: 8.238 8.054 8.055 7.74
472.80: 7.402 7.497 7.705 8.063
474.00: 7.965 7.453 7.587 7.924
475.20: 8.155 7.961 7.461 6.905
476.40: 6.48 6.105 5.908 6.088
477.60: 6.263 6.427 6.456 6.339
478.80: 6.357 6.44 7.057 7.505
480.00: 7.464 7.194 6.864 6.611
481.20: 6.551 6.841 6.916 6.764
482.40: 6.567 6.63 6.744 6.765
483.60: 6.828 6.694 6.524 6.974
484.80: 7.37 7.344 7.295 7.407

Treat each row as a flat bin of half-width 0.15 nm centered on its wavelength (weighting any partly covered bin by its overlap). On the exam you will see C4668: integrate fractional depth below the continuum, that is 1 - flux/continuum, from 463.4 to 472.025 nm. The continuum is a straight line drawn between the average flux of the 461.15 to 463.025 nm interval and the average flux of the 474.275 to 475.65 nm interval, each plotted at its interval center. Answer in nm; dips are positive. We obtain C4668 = 0.47 nm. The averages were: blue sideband 8.28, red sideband 7.85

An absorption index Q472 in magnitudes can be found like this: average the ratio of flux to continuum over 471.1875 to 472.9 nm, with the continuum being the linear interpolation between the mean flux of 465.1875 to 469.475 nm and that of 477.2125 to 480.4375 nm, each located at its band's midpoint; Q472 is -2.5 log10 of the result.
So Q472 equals -0.110 mag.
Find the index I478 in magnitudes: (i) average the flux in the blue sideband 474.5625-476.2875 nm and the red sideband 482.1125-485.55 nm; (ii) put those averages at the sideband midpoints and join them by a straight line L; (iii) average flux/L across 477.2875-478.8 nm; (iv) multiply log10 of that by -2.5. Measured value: 0.169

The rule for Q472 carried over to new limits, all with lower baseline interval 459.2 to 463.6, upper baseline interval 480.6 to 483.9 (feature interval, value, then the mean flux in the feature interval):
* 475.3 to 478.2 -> 0.07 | 6.64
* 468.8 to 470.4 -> -0.01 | 7.61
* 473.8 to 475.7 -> -0.09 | 7.84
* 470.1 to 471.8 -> -0.06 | 7.92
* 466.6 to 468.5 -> 0.04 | 7.45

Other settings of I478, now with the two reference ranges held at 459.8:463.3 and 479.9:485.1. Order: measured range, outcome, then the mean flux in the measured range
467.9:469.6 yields 0.069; 7.28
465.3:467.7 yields -0.002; 7.92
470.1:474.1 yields -0.045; 7.85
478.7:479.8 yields 0.036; 6.83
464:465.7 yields 0.092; 7.36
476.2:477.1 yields 0.164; 6.22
